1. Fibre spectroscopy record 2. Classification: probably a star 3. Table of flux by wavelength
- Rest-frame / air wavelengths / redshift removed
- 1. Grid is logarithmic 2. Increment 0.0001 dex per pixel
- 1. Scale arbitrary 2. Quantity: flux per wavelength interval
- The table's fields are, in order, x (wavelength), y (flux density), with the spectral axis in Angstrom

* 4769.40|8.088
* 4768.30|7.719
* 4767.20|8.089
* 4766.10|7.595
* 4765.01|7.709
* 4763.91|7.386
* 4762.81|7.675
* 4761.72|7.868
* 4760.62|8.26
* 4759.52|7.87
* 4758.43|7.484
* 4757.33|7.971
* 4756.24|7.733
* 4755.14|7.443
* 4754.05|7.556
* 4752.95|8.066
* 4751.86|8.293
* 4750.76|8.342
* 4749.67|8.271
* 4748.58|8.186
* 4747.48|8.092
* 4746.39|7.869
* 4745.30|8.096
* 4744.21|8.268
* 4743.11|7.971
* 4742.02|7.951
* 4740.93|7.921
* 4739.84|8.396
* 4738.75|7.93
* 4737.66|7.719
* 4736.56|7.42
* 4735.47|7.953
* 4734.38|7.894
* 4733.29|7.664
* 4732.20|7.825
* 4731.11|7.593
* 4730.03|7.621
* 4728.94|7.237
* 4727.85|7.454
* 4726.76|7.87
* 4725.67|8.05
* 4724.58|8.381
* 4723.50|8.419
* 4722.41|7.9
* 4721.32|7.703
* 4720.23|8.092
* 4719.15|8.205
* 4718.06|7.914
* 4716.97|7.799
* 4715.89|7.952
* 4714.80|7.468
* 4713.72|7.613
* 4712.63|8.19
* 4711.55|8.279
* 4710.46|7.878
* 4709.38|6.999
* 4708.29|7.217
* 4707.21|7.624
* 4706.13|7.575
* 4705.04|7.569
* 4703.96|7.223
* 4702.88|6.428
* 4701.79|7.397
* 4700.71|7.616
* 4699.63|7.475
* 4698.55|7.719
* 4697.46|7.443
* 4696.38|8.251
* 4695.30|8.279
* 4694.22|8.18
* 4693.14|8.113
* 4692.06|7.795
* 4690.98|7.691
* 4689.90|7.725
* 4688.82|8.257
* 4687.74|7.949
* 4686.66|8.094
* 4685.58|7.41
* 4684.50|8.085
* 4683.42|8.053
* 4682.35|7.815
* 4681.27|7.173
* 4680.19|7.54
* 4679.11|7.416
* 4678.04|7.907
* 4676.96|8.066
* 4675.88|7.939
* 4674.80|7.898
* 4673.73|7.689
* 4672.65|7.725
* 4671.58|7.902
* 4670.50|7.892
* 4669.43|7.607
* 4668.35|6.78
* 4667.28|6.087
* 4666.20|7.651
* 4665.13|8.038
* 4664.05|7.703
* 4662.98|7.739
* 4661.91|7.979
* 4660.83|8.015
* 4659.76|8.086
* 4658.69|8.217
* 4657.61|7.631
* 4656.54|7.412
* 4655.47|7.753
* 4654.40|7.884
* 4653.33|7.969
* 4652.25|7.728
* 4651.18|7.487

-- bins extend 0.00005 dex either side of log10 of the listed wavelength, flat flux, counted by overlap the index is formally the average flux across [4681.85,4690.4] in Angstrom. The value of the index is 7.93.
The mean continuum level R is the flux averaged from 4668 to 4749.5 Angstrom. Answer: 7.8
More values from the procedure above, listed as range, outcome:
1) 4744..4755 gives 8.08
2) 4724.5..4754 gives 7.92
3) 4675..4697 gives 7.89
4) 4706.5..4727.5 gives 7.87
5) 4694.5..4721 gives 7.68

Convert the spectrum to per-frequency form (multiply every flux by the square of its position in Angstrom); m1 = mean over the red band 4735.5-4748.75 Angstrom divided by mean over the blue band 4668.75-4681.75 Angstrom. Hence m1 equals 1.06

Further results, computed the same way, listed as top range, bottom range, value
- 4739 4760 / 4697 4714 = 1.08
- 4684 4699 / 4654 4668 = 1.04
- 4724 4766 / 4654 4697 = 1.04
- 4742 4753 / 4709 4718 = 1.06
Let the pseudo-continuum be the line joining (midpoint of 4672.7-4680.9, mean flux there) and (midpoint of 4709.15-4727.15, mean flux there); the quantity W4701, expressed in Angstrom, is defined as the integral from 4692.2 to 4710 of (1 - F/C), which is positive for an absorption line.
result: 0.7 Angstrom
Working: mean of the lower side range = 7.76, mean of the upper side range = 7.94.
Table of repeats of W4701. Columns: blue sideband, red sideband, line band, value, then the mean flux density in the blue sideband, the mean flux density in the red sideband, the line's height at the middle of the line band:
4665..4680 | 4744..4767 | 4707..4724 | -0.16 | 7.6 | 7.91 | 7.76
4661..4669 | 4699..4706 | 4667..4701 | -1.73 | 7.45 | 7.31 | 7.38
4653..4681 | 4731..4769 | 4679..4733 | 0.27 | 7.71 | 7.89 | 7.79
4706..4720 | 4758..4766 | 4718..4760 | -0.84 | 7.76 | 7.75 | 7.76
